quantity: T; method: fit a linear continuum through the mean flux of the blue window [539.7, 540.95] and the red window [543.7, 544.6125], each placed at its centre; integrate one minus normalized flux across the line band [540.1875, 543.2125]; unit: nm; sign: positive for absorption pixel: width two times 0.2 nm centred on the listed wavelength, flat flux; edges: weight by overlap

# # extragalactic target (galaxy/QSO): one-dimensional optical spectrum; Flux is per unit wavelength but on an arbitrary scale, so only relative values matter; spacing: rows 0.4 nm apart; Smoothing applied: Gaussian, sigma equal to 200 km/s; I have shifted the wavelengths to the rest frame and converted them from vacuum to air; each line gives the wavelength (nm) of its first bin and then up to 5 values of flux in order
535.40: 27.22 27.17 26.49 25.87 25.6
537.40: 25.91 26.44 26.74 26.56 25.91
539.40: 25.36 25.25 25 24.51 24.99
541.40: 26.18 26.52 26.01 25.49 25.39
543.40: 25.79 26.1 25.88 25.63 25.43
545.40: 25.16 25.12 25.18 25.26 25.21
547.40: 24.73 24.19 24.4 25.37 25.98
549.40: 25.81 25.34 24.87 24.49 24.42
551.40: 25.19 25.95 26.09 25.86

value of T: -0.034 nm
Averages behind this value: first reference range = 24.9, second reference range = 25.9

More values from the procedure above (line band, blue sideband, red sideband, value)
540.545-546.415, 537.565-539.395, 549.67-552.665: 0.07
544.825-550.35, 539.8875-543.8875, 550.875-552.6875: 0.09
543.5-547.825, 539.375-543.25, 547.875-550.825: 0.00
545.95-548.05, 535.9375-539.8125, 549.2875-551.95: 0.04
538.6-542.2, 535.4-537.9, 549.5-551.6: 0.05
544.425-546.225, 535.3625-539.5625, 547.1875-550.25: 0.01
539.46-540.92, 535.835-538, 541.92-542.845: 0.05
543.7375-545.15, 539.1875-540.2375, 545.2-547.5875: -0.03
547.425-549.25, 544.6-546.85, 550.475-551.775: 0.01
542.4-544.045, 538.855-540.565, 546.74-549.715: -0.03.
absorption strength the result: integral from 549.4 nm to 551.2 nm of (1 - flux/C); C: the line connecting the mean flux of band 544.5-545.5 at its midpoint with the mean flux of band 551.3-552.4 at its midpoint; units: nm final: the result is 0.057 nm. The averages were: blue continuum 25.4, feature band 24.9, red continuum 25.8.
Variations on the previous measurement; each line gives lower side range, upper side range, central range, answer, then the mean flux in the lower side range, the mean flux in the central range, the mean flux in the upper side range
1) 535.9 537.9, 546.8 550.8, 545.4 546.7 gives 0.01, 26.1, 25.2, 25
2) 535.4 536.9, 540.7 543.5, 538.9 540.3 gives 0.04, 26.5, 25.4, 25.7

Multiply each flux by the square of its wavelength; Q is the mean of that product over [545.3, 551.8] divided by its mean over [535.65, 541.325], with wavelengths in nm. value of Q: 1.01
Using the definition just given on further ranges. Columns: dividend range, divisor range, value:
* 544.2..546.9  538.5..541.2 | 1.02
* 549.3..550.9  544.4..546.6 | 1.01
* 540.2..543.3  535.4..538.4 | 0.99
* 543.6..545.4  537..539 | 1.00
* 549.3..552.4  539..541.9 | 1.03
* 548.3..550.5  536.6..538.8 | 1.01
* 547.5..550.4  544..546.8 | 1.00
